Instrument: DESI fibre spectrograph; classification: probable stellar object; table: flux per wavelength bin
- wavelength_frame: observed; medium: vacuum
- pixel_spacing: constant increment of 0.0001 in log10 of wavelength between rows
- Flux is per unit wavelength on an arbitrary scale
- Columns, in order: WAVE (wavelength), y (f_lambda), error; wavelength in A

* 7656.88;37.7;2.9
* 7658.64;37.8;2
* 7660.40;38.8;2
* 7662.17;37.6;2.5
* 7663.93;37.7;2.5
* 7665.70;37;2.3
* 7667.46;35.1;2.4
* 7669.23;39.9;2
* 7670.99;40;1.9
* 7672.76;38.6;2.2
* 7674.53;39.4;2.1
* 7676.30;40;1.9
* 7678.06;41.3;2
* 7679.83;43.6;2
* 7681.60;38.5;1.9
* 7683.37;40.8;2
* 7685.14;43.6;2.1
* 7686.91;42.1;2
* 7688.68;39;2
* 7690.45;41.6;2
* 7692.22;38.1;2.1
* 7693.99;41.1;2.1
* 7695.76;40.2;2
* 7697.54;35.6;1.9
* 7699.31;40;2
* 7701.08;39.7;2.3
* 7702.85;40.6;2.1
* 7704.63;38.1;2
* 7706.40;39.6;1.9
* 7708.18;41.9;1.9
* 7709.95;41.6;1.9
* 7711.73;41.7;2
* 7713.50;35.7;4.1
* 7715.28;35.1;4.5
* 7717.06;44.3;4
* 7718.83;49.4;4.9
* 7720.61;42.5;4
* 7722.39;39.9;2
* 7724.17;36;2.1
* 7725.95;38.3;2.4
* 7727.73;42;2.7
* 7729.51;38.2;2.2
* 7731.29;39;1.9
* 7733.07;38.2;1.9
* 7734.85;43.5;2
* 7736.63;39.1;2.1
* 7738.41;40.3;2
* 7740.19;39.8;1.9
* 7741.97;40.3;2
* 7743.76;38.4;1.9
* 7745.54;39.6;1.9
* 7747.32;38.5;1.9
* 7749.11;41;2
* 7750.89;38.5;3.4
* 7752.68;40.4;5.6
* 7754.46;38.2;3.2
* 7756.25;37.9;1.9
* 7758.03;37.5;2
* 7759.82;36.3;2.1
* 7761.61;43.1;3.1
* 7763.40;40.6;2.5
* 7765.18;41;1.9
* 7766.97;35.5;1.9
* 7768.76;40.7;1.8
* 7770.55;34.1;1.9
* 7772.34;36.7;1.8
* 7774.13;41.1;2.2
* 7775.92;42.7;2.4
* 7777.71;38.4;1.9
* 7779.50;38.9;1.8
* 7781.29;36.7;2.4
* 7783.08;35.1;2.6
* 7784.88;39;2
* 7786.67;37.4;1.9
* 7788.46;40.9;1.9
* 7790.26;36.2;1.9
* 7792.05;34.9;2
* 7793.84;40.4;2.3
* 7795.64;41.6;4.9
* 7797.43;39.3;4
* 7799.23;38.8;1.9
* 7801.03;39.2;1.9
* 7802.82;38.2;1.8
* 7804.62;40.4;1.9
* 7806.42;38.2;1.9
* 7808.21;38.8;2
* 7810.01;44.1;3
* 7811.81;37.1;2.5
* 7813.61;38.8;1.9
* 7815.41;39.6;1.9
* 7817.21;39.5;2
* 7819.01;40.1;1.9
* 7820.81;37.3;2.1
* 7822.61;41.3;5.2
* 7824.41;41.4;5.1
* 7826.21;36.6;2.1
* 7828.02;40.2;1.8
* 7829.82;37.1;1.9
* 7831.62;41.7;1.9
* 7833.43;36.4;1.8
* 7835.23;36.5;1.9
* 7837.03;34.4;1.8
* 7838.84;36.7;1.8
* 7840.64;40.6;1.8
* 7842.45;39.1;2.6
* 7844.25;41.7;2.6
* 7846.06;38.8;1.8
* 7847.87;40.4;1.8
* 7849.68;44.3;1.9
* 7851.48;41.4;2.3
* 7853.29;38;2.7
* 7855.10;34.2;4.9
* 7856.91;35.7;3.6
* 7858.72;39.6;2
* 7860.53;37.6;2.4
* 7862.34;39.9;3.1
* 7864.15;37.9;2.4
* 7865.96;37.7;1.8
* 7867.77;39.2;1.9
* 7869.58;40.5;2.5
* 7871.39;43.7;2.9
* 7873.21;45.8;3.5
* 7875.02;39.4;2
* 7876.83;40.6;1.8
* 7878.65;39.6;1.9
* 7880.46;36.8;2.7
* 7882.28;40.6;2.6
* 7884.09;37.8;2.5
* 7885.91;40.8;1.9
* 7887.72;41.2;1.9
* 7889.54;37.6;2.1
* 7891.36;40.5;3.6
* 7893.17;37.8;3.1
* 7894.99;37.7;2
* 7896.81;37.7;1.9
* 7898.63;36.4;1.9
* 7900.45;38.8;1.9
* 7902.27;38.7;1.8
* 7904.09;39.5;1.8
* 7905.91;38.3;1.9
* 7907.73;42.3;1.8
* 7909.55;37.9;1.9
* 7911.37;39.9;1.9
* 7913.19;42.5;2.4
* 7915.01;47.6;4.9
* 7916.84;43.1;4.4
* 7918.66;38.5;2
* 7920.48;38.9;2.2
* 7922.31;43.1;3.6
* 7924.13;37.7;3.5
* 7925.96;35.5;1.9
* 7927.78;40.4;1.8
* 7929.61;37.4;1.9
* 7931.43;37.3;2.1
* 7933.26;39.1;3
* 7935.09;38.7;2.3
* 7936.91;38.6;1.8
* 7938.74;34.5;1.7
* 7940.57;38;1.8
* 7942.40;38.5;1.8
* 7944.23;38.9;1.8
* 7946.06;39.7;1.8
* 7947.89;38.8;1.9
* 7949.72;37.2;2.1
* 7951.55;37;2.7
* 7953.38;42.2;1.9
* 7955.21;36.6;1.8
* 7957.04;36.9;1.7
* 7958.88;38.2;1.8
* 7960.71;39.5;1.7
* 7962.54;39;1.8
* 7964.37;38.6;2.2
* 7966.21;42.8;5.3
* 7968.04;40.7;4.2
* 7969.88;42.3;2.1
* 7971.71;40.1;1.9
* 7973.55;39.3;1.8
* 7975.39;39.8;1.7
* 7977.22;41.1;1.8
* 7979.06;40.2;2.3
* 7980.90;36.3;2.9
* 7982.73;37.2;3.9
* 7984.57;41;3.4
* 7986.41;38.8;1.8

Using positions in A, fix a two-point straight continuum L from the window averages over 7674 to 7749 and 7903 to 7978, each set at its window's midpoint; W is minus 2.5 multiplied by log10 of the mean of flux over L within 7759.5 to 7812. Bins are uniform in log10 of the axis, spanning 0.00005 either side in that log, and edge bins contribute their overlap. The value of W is 0.03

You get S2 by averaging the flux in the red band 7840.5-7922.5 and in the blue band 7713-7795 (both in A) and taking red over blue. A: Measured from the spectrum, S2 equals 1.01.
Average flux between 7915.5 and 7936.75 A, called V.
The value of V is 39.2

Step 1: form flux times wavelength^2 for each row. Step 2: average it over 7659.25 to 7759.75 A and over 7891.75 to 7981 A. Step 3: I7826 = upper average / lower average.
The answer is 1.05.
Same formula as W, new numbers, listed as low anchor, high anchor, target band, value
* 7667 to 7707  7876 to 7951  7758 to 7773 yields 0.033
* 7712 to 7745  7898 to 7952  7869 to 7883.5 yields -0.040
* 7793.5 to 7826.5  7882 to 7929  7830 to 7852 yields 0.009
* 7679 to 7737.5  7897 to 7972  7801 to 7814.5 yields 0.012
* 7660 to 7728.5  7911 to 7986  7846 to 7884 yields -0.002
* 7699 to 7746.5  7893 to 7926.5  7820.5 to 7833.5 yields 0.017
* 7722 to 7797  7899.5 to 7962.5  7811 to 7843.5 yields 0.011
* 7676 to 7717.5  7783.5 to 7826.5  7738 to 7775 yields 0.016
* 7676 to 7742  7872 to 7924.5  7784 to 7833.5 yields 0.026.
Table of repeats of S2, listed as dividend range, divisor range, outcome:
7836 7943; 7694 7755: 0.98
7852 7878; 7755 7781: 1.01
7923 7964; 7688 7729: 0.95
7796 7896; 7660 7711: 0.99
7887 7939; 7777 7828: 1.01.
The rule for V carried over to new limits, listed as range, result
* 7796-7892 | 39.3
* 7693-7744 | 40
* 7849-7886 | 39.5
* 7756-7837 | 38.8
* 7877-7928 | 39.5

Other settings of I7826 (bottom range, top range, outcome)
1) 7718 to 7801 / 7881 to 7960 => 1.04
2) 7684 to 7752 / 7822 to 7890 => 1.02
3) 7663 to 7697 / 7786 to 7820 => 1.01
